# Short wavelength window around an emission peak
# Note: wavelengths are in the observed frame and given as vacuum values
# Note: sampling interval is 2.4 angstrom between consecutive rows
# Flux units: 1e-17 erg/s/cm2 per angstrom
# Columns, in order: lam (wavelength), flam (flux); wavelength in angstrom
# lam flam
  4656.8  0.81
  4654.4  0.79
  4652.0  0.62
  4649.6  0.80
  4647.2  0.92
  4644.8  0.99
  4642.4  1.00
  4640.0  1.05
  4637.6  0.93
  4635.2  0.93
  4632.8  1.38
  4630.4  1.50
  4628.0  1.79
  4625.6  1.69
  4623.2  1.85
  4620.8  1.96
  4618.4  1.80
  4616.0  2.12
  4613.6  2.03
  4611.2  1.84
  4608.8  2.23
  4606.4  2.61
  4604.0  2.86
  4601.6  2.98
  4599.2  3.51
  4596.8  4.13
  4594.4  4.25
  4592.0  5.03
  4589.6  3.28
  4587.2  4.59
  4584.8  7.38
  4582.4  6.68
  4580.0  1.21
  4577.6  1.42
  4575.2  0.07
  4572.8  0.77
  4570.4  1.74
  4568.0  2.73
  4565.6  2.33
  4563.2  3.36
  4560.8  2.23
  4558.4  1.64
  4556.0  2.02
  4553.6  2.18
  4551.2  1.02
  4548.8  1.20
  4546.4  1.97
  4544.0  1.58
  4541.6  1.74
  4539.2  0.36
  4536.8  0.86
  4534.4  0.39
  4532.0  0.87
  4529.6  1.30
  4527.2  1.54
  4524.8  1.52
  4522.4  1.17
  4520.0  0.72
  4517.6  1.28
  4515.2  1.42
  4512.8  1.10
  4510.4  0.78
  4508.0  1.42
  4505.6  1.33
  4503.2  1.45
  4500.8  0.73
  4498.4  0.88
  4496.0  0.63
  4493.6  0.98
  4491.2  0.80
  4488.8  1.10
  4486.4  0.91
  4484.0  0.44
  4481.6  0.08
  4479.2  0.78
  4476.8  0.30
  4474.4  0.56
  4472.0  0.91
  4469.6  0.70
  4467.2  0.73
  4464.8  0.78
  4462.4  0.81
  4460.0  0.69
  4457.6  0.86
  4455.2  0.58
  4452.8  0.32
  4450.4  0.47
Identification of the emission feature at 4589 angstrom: Ly-alpha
